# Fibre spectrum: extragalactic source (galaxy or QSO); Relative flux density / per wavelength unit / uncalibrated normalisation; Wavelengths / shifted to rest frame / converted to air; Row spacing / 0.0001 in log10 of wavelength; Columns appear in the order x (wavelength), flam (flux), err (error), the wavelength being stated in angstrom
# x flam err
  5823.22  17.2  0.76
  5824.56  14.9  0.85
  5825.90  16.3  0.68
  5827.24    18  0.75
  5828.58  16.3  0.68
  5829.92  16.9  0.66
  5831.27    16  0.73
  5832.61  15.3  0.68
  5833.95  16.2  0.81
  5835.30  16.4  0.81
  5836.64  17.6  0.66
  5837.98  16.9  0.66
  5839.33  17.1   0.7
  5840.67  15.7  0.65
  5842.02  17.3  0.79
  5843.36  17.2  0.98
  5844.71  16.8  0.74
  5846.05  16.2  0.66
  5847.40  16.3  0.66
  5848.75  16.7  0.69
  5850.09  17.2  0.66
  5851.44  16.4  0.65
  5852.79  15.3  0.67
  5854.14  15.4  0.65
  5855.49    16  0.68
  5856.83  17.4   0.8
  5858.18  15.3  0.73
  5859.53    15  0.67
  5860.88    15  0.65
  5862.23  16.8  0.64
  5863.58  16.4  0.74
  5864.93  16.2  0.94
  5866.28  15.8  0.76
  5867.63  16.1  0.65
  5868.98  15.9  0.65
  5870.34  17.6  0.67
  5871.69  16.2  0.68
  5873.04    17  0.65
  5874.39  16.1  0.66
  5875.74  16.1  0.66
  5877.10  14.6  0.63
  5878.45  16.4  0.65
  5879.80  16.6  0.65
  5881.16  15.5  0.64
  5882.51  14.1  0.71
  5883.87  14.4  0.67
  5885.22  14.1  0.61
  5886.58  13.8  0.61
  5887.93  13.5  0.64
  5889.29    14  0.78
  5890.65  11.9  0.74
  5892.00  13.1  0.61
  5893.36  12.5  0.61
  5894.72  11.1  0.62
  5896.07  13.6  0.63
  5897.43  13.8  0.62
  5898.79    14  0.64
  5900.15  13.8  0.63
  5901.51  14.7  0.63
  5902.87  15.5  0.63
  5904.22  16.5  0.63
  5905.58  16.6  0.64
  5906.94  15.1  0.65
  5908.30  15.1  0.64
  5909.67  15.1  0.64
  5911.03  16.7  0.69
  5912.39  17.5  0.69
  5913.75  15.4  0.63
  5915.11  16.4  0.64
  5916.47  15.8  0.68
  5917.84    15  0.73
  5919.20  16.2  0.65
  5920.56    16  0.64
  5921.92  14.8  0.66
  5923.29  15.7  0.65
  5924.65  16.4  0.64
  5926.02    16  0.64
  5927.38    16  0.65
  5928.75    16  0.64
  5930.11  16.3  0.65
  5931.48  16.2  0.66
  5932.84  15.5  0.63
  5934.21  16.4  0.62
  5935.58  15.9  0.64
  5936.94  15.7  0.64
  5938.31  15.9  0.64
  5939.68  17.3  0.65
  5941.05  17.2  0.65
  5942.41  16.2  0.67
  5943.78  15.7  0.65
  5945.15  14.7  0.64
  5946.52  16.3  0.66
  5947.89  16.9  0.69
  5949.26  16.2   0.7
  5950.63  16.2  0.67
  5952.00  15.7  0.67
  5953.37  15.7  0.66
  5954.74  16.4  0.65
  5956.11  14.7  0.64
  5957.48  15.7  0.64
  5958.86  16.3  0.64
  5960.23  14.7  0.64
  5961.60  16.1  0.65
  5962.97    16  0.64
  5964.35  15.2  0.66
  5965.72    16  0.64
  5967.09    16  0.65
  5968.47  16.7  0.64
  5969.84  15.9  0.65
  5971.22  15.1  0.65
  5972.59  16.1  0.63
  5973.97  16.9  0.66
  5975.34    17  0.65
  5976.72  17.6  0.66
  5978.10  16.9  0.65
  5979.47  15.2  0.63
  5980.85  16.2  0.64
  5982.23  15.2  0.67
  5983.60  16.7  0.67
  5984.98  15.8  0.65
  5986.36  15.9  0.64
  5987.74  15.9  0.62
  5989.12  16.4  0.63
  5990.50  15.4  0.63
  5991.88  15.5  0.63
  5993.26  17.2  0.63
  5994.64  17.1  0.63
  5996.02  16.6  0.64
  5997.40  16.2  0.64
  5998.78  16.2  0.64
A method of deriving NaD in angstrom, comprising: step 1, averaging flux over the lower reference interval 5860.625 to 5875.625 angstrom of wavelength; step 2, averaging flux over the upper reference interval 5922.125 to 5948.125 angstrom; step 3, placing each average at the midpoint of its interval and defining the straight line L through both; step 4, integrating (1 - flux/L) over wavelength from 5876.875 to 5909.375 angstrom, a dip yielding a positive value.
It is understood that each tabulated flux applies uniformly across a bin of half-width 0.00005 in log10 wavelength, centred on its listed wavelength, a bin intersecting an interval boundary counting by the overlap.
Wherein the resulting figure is 3.8 angstrom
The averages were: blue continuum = 16.3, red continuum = 16.1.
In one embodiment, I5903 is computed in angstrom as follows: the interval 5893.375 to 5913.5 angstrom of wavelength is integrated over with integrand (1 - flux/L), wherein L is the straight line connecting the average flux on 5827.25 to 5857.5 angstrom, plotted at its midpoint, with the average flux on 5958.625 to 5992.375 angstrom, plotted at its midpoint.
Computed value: 1.8 angstrom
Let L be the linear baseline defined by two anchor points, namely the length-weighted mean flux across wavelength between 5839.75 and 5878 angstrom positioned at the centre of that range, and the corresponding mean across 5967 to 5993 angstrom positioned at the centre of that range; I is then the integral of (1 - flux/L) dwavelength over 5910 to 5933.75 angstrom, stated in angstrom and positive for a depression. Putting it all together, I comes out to 0.29 angstrom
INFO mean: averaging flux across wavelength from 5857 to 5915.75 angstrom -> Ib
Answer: 15.2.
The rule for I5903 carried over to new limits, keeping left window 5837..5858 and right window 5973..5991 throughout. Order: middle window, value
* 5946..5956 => 0.12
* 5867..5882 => 0.27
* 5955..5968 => 0.48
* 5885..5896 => 2.30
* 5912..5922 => 0.29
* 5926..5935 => 0.16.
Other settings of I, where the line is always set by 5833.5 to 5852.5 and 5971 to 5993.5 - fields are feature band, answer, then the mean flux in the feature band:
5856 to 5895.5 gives 3.47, 15.1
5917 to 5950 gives 0.68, 16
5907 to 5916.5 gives 0.28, 16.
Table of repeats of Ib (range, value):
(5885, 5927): 14.8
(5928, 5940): 16.1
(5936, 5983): 16.1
